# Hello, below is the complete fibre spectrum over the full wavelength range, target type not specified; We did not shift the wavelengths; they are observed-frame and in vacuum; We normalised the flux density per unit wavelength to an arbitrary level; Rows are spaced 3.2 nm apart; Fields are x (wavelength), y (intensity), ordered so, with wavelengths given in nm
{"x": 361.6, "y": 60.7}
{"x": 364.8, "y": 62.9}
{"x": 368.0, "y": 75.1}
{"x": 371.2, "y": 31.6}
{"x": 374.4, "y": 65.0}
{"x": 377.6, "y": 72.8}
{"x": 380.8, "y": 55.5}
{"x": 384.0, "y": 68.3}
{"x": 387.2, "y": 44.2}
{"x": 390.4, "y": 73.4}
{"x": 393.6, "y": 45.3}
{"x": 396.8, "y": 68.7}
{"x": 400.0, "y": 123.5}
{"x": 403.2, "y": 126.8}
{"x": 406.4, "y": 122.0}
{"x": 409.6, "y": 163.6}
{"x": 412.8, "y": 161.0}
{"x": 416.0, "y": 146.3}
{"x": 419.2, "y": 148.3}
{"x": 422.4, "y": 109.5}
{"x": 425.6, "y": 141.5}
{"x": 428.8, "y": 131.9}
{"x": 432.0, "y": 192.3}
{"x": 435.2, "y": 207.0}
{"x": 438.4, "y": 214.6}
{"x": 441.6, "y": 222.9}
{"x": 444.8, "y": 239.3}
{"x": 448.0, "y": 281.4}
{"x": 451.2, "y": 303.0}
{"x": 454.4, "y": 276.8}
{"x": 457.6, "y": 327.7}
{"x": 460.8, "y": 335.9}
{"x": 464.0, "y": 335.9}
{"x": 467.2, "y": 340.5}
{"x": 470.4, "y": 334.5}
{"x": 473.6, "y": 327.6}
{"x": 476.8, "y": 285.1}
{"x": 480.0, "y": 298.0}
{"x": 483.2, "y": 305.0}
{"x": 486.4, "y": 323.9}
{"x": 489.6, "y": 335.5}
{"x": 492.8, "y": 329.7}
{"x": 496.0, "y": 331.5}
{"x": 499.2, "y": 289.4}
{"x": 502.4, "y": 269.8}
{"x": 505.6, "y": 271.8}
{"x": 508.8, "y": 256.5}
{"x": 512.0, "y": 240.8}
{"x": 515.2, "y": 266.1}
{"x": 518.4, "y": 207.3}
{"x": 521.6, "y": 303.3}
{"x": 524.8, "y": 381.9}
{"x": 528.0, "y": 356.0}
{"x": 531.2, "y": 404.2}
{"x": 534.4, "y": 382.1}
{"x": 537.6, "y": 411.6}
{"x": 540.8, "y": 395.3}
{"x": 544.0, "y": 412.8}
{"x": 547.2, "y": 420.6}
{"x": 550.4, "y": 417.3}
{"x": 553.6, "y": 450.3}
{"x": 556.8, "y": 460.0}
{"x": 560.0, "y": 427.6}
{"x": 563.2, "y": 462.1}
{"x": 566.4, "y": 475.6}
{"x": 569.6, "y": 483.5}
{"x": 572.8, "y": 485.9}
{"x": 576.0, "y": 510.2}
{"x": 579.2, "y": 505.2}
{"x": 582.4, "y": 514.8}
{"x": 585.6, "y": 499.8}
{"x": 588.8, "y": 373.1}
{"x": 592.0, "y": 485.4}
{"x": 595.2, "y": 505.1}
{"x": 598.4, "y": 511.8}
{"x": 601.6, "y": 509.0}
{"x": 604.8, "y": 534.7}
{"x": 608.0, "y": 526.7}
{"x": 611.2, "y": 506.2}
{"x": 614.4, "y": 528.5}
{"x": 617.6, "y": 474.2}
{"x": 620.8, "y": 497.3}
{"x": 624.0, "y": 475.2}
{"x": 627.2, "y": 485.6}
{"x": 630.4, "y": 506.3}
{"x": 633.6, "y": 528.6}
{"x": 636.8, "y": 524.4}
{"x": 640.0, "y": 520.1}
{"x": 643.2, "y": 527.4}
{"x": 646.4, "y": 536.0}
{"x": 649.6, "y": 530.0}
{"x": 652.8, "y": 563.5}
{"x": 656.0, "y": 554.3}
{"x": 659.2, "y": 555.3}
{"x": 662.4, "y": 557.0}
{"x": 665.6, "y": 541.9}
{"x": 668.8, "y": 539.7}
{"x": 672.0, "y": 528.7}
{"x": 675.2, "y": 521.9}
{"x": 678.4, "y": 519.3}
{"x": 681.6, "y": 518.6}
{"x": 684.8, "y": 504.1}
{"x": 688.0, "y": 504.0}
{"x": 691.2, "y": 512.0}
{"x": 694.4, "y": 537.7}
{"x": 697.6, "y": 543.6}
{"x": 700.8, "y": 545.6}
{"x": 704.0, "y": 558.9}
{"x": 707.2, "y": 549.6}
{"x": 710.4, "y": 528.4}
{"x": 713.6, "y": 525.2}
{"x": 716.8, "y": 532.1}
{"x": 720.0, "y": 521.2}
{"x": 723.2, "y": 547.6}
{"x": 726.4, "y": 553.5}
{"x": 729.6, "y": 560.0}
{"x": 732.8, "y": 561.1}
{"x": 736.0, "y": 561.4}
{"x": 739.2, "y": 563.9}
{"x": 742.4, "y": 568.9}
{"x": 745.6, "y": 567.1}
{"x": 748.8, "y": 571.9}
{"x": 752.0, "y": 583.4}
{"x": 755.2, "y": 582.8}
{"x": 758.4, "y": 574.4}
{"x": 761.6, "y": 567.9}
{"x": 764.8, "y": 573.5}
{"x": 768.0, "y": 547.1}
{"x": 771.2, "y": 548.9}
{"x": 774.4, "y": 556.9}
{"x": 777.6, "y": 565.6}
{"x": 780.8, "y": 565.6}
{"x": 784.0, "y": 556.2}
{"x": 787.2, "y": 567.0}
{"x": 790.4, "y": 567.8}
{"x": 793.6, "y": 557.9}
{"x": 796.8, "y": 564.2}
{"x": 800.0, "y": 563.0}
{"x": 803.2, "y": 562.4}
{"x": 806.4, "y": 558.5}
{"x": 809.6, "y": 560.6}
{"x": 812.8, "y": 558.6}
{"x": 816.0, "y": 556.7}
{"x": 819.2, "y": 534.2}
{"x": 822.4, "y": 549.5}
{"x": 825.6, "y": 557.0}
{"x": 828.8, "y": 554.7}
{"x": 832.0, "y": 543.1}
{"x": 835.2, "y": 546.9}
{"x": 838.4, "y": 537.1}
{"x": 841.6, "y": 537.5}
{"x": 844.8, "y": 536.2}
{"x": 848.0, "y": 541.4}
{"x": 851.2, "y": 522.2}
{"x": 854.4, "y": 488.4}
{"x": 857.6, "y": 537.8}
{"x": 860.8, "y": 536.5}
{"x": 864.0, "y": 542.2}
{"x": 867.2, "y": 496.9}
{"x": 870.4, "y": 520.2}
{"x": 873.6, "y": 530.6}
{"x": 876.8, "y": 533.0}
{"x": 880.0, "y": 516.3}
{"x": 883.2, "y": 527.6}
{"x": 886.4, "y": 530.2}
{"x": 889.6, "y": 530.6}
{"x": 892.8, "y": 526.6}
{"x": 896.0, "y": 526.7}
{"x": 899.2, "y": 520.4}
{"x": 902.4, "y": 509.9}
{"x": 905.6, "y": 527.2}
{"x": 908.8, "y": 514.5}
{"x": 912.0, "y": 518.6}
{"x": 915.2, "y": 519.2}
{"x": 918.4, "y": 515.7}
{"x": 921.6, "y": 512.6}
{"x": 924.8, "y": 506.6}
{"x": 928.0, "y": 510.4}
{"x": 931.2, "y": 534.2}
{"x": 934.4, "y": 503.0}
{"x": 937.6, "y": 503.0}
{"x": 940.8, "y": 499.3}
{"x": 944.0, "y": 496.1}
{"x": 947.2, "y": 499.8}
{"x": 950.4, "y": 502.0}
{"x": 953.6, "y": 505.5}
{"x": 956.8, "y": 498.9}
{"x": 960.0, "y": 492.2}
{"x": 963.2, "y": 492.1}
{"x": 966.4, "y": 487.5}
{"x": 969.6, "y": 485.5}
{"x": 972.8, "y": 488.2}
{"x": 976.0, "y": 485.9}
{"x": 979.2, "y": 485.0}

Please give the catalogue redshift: 0.000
